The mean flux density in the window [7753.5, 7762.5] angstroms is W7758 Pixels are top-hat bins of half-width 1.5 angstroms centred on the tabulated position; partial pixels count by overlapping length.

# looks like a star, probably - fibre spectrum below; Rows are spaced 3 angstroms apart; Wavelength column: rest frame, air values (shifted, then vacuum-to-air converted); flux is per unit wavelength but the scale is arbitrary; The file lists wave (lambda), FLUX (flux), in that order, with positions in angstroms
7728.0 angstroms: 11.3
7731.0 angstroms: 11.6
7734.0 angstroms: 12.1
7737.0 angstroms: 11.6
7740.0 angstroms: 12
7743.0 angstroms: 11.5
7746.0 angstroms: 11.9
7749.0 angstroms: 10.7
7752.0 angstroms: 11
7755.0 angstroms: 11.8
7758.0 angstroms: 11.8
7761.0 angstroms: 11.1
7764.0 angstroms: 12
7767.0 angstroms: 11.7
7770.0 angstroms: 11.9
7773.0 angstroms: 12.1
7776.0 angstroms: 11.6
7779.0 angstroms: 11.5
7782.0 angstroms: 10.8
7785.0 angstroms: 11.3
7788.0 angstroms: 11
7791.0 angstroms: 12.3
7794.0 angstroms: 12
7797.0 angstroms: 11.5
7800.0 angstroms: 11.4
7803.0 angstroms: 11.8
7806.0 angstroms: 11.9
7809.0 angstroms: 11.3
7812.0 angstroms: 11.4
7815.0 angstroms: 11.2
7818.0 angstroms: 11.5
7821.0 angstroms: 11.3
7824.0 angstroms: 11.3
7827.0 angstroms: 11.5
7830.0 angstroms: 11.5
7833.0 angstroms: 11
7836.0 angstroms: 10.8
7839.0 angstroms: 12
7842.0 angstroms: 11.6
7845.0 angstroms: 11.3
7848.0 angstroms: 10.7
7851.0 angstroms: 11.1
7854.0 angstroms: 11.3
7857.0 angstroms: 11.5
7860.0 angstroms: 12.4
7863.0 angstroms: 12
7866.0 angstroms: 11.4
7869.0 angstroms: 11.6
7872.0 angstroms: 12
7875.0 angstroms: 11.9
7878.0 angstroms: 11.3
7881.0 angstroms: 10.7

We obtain 11.6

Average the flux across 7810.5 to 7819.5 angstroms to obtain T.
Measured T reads 11.4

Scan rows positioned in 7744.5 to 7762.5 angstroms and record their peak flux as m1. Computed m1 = 11.9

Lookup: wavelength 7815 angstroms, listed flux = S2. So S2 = 11.2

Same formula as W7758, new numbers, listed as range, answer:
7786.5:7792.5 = 11.7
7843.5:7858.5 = 11.2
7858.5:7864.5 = 12.2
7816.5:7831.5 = 11.4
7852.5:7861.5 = 11.7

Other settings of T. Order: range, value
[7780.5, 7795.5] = 11.5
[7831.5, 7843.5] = 11.3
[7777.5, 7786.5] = 11.2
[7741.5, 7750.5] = 11.4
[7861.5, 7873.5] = 11.8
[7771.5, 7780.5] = 11.7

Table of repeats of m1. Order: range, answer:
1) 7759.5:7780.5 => 12.1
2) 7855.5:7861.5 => 12.4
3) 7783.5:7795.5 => 12.3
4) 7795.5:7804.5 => 11.8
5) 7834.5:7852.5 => 12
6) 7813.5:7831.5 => 11.5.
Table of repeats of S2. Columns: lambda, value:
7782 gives 10.8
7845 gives 11.3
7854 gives 11.3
